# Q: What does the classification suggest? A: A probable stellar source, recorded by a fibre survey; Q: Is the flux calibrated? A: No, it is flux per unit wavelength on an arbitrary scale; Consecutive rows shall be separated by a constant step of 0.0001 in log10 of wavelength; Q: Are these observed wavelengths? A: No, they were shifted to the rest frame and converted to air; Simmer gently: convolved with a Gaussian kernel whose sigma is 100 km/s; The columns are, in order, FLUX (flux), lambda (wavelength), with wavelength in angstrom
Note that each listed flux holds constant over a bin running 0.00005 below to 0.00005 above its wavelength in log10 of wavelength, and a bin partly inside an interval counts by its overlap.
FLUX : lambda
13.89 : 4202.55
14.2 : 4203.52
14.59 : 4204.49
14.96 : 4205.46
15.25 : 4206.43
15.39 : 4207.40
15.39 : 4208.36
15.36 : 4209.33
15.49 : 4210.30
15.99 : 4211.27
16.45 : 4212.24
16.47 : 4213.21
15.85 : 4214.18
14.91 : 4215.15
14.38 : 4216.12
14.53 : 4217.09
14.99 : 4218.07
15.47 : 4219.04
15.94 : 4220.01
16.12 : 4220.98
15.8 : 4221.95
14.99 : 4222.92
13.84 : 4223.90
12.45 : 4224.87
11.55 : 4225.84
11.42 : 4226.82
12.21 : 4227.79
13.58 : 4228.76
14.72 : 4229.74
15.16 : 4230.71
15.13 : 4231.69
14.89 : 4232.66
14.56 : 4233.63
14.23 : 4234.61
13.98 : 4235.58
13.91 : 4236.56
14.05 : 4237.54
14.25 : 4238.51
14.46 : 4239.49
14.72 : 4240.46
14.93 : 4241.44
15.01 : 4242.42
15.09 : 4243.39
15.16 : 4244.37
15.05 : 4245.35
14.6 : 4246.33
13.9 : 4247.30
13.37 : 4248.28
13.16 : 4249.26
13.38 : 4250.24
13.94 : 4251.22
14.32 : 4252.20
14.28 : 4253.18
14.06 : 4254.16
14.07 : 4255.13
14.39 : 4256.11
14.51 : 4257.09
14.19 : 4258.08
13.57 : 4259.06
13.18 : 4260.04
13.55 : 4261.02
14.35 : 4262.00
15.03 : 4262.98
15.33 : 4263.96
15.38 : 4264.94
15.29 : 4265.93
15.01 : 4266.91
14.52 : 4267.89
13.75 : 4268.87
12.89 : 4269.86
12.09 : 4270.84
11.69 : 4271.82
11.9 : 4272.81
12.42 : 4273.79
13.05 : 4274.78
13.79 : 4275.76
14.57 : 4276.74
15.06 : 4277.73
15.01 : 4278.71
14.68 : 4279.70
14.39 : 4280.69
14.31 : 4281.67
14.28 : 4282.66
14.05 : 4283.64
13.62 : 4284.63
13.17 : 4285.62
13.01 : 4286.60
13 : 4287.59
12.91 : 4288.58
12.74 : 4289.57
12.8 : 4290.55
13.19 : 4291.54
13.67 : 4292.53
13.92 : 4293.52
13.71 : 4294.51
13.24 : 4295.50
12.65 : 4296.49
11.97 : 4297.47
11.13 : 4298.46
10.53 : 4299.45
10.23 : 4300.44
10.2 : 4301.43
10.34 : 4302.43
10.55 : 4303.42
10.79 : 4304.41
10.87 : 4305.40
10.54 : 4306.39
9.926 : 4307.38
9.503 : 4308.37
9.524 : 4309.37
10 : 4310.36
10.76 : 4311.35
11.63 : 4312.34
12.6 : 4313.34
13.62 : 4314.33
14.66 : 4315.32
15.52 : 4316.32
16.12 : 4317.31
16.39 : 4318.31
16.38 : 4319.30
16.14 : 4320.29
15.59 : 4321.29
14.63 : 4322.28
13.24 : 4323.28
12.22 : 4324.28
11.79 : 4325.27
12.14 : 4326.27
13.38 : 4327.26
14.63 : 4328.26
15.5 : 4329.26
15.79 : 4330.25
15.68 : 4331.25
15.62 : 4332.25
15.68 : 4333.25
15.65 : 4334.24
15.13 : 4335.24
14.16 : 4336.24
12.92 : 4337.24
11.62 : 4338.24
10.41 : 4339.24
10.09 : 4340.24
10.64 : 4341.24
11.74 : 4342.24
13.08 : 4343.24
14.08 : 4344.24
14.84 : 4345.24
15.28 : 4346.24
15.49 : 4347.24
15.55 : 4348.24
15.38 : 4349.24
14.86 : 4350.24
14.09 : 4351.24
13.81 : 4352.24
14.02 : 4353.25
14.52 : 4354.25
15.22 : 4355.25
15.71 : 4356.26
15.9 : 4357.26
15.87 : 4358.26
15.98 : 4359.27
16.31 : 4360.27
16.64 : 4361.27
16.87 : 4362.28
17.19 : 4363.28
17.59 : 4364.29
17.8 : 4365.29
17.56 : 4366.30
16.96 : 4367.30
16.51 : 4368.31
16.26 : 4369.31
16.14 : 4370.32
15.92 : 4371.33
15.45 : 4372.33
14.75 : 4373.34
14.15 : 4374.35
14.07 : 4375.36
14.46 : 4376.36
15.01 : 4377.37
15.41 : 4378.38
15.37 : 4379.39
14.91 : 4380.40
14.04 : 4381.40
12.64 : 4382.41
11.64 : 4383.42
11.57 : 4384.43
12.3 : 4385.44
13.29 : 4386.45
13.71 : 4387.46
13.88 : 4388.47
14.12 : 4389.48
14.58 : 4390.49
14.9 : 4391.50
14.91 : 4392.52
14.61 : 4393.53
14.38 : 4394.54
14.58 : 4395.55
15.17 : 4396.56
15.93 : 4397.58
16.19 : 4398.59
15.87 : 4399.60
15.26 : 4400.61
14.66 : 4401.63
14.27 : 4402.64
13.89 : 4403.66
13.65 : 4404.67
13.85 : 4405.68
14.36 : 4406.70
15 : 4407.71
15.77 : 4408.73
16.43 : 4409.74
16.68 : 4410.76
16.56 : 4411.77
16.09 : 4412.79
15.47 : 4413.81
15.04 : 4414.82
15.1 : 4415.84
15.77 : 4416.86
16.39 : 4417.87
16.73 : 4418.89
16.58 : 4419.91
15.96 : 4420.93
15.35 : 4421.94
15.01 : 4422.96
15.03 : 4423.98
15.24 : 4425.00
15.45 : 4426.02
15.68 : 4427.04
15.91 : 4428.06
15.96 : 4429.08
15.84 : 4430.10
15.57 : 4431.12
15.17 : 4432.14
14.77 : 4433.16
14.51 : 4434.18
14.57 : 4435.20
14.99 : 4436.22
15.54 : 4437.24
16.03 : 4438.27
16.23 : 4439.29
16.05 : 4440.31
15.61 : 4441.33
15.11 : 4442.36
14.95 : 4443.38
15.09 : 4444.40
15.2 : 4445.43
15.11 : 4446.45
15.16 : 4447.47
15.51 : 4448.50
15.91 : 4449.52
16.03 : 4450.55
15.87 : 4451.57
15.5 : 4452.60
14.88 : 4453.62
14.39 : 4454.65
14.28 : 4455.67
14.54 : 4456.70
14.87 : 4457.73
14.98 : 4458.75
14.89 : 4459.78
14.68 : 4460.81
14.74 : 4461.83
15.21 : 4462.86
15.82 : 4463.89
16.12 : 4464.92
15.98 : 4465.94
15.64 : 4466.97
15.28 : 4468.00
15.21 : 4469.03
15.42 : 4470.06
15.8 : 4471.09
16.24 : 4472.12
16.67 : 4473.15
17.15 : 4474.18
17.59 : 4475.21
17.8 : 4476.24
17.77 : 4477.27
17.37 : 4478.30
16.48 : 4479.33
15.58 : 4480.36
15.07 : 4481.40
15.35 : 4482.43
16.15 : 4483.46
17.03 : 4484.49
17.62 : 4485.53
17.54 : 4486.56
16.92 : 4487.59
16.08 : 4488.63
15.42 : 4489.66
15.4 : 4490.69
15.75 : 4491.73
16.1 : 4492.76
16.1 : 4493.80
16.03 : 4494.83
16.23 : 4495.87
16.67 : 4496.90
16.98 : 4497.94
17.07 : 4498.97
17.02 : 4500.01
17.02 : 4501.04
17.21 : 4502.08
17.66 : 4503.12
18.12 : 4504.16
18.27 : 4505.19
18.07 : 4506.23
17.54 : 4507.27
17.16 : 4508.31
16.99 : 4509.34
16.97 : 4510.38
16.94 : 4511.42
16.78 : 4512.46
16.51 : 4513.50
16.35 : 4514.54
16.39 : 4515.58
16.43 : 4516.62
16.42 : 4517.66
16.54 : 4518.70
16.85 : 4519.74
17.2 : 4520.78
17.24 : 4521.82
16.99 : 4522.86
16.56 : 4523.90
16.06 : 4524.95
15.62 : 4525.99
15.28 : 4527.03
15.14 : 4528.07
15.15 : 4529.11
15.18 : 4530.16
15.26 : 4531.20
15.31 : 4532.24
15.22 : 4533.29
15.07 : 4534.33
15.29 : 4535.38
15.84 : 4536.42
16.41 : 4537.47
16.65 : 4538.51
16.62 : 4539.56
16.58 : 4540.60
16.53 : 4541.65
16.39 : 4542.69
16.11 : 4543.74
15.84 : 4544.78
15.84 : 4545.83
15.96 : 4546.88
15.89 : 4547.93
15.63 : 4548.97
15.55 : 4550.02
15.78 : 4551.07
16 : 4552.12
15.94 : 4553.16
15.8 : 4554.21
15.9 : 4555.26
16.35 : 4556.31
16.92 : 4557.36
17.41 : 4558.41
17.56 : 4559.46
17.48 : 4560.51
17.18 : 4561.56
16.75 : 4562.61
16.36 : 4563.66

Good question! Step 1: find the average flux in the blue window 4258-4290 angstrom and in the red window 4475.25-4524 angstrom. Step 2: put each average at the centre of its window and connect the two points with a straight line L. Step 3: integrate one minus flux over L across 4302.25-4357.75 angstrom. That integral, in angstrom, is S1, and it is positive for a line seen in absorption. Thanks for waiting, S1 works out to 3.95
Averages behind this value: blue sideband 13.8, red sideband 16.8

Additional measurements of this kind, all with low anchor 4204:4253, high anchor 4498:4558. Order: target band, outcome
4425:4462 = 1.4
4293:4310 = 4.4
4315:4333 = 0.5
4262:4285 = 1.3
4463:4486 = -0.3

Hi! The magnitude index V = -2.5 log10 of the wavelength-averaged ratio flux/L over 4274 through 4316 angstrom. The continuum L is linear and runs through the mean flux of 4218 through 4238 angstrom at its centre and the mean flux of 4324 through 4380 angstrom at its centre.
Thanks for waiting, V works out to 0.16 mag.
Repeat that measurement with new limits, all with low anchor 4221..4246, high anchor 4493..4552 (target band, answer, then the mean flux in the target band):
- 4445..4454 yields 0.03 mag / 15.5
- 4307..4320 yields 0.15 mag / 12.9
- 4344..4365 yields -0.03 mag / 15.5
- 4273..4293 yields 0.07 mag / 13.7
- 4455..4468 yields 0.06 mag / 15.1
